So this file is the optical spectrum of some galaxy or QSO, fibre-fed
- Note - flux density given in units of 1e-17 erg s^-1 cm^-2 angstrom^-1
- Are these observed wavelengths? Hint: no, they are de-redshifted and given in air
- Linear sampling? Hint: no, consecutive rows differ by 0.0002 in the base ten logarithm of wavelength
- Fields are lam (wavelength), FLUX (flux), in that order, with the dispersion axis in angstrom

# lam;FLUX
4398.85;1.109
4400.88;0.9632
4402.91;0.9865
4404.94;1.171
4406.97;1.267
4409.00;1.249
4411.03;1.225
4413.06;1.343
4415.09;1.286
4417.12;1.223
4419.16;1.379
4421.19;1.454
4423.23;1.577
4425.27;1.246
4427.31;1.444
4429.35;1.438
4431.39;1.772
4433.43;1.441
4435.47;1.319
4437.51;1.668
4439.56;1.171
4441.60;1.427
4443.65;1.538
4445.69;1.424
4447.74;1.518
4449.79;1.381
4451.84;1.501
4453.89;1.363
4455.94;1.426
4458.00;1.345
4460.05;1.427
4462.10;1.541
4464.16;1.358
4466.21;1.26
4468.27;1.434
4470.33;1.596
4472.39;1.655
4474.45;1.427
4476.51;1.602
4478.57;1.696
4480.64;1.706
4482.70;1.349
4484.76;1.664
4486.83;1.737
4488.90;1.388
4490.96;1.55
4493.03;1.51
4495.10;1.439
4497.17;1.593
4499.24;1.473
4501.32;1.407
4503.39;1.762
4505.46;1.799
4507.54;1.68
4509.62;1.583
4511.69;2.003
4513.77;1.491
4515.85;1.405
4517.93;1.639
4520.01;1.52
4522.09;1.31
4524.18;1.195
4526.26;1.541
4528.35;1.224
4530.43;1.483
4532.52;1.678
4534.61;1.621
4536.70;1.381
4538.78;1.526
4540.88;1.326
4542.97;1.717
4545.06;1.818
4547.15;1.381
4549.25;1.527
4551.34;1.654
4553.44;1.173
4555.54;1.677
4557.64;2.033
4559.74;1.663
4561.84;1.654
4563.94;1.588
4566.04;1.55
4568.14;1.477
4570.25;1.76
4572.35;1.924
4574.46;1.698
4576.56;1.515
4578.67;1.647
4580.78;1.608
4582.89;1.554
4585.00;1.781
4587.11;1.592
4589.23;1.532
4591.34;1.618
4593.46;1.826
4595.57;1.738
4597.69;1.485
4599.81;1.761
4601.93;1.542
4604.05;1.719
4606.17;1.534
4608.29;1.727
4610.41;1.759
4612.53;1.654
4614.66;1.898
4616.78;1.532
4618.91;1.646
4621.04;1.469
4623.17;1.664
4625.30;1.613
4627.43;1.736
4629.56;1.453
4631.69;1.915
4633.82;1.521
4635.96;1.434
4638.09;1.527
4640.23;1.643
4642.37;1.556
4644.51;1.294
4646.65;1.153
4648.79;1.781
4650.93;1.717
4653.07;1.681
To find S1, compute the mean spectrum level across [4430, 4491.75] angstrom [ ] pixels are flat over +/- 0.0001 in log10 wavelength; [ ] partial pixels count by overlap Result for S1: 1.49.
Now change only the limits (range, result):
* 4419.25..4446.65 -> 1.45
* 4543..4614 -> 1.64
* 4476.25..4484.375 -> 1.59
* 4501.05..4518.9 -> 1.65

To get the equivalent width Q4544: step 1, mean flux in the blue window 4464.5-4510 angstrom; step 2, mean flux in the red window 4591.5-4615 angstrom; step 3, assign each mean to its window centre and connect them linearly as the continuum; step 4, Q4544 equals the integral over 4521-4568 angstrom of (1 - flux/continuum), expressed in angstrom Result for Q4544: 2.6 angstrom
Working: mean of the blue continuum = 1.56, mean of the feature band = 1.53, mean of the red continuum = 1.69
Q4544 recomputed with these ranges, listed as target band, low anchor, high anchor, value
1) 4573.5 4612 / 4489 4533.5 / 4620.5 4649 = -2.56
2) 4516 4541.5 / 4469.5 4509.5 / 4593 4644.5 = 2.26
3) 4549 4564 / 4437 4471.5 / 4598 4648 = -0.95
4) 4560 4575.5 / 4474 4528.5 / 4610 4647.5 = -0.97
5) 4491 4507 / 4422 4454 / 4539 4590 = -0.40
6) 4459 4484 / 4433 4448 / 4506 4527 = -0.46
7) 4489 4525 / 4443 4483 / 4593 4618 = -0.19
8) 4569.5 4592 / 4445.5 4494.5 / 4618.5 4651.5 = -1.66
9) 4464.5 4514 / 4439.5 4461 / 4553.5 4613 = -2.73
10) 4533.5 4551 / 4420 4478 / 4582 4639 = 0.22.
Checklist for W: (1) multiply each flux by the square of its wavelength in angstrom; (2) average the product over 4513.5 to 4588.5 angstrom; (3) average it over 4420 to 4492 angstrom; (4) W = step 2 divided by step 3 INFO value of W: 1.1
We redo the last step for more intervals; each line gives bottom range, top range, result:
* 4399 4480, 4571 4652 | 1.25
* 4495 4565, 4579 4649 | 1.07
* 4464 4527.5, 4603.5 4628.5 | 1.14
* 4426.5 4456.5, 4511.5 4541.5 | 1.05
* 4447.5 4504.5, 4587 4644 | 1.15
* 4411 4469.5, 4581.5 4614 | 1.26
